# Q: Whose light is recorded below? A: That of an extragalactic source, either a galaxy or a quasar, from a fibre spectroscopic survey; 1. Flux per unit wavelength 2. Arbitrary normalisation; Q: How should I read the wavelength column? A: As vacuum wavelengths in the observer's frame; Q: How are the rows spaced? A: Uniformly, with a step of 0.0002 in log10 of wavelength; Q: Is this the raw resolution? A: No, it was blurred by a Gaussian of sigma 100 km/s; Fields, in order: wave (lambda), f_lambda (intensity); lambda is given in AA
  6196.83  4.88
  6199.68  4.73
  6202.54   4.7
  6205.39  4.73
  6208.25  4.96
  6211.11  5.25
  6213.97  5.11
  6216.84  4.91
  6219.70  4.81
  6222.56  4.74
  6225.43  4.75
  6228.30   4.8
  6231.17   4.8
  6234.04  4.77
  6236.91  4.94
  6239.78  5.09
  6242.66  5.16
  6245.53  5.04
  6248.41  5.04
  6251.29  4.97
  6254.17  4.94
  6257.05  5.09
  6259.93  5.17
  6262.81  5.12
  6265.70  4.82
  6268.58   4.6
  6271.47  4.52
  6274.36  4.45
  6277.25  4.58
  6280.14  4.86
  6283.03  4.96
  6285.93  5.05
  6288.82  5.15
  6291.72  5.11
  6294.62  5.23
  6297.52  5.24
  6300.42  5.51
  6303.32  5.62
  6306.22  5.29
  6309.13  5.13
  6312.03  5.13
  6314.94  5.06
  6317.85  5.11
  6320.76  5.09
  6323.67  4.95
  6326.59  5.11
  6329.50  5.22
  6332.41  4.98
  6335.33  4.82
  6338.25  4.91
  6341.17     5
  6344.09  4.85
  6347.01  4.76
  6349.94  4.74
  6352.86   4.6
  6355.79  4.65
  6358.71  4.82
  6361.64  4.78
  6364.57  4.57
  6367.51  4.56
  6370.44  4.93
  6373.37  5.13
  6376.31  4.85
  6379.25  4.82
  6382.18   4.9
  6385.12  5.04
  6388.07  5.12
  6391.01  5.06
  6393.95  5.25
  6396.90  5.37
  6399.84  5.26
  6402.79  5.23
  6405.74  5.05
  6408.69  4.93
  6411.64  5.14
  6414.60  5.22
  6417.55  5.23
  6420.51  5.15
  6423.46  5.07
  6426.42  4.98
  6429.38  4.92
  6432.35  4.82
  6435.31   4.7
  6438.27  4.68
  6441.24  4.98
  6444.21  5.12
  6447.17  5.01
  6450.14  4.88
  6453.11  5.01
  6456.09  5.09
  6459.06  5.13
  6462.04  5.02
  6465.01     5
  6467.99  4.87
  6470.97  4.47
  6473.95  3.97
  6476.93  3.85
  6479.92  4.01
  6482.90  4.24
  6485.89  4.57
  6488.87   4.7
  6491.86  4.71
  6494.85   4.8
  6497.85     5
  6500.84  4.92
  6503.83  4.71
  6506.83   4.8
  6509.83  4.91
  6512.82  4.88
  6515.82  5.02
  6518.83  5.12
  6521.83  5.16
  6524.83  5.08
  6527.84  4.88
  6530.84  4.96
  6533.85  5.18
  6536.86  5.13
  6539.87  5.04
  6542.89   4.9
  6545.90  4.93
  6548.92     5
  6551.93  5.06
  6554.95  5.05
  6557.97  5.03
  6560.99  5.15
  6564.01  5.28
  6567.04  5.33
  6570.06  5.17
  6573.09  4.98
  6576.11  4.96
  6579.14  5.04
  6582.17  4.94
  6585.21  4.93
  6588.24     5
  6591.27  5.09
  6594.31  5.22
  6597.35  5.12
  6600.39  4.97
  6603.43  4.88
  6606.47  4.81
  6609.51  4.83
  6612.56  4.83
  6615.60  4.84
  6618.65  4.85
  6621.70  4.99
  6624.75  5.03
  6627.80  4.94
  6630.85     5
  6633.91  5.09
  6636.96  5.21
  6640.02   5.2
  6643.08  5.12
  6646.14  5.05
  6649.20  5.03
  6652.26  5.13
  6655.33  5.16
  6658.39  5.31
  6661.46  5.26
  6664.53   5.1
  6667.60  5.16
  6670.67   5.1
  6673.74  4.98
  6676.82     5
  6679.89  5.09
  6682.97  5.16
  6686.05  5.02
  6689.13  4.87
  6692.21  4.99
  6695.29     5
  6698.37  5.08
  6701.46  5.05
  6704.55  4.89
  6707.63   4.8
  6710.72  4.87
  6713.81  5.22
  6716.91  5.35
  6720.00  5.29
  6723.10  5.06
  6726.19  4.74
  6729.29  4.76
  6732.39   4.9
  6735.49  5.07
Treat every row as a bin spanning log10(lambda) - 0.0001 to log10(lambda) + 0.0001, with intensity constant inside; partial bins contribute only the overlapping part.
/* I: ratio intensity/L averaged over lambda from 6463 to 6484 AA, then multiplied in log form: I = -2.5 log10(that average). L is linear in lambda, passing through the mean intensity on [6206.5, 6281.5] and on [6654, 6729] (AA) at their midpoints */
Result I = 0.14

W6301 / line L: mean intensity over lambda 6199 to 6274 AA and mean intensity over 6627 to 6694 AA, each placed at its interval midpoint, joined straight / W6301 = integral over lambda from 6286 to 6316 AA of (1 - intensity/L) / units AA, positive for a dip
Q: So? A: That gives -1.9 AA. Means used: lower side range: 4.9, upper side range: 5.09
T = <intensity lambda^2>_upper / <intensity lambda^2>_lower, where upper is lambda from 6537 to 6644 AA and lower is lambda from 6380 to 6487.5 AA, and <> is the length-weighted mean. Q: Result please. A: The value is 1.1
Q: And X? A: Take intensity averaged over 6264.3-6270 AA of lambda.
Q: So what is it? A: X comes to 4.71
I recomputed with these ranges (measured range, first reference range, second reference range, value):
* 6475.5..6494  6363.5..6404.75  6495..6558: 0.15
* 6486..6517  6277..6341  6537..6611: 0.05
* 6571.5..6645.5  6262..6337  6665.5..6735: 0.01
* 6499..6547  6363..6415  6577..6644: 0.01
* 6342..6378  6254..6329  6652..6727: 0.06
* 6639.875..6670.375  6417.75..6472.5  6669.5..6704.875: -0.03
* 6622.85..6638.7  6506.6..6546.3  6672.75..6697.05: -0.01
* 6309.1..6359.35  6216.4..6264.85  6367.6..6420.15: 0.02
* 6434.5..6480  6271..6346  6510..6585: 0.06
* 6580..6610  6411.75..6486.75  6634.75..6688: 0.01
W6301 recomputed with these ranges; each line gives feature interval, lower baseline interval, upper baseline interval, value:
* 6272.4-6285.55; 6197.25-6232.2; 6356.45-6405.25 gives 0.46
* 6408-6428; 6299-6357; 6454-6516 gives -1.12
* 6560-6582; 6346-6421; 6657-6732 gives -0.46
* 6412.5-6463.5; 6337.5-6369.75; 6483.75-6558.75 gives -1.68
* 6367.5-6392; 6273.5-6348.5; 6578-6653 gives 0.41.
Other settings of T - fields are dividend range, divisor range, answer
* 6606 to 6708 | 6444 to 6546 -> 1.10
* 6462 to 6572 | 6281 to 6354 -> 1.02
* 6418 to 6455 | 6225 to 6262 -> 1.06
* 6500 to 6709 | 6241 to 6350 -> 1.10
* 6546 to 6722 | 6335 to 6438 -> 1.10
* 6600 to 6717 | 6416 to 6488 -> 1.12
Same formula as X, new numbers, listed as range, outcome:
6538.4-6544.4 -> 4.97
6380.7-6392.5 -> 5.03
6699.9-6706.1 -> 4.97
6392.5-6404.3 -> 5.28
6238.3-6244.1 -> 5.13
